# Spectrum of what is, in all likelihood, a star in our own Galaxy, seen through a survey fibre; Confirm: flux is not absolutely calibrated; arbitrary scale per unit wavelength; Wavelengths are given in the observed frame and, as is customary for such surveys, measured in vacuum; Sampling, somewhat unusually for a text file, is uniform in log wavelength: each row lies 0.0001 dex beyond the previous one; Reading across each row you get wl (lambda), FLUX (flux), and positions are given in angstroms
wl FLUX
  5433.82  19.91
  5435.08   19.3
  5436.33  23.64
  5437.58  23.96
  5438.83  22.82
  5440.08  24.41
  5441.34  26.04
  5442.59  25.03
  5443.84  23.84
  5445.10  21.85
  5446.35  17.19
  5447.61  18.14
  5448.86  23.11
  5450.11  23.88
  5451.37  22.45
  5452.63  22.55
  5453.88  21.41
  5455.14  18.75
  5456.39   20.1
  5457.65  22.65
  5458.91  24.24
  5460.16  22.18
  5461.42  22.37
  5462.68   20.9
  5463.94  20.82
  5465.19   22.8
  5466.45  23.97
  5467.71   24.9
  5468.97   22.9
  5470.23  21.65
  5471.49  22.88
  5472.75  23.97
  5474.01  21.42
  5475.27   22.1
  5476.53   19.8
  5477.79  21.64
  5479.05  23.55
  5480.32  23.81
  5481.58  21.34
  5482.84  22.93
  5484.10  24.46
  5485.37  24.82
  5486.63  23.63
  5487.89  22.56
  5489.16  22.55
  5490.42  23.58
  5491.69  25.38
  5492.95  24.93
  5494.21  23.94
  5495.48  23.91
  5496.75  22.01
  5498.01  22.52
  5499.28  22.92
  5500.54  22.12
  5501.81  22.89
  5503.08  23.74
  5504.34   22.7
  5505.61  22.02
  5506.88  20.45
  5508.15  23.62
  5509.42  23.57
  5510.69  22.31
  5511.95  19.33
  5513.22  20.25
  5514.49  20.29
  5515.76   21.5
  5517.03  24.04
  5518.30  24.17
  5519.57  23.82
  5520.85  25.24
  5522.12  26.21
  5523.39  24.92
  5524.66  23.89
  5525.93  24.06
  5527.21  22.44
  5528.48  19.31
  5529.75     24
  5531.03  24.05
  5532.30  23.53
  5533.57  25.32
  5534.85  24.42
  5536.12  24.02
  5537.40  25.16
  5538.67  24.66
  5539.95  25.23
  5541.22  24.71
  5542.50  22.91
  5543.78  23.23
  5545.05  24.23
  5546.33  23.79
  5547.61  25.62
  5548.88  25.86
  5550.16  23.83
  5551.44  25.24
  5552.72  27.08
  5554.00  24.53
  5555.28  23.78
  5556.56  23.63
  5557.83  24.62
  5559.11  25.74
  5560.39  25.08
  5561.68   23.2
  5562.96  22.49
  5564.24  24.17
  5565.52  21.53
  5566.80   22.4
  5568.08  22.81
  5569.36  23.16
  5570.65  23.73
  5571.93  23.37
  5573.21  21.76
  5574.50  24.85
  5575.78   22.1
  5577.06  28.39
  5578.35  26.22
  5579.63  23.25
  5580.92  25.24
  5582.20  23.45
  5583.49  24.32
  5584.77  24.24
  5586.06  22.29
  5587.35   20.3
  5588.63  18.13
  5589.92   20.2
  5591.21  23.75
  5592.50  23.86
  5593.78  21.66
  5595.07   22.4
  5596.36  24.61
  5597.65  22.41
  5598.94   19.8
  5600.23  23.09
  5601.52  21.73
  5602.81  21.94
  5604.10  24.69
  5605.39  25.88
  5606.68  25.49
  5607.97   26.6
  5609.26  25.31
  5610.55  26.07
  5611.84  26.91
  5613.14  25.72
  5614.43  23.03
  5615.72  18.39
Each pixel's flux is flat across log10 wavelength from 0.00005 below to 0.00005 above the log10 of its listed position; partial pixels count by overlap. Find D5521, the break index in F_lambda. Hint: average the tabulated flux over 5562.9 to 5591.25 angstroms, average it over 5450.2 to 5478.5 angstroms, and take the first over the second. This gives 1.04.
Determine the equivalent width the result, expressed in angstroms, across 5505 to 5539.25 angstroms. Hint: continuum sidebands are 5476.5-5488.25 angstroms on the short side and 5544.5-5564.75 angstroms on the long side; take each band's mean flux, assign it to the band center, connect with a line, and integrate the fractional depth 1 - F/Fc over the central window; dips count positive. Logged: 1.0 angstroms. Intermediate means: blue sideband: 23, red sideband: 24.6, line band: 23.2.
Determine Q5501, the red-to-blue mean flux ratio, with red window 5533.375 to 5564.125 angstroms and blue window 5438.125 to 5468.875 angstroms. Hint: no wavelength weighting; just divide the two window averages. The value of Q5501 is 1.10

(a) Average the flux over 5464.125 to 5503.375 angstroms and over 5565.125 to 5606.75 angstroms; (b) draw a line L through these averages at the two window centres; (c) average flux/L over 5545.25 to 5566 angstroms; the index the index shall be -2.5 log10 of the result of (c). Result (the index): -0.060 mag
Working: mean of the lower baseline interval 23.1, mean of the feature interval 24.4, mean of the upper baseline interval 23.1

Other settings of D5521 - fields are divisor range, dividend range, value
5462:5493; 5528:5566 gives 1.06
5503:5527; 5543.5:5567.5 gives 1.06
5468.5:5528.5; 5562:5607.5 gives 1.01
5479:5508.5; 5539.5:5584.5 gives 1.04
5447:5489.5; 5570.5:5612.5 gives 1.05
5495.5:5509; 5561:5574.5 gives 1.02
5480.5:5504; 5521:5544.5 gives 1.03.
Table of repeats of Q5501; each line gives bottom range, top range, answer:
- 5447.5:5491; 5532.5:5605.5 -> 1.05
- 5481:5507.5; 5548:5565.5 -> 1.06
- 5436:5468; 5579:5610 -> 1.03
